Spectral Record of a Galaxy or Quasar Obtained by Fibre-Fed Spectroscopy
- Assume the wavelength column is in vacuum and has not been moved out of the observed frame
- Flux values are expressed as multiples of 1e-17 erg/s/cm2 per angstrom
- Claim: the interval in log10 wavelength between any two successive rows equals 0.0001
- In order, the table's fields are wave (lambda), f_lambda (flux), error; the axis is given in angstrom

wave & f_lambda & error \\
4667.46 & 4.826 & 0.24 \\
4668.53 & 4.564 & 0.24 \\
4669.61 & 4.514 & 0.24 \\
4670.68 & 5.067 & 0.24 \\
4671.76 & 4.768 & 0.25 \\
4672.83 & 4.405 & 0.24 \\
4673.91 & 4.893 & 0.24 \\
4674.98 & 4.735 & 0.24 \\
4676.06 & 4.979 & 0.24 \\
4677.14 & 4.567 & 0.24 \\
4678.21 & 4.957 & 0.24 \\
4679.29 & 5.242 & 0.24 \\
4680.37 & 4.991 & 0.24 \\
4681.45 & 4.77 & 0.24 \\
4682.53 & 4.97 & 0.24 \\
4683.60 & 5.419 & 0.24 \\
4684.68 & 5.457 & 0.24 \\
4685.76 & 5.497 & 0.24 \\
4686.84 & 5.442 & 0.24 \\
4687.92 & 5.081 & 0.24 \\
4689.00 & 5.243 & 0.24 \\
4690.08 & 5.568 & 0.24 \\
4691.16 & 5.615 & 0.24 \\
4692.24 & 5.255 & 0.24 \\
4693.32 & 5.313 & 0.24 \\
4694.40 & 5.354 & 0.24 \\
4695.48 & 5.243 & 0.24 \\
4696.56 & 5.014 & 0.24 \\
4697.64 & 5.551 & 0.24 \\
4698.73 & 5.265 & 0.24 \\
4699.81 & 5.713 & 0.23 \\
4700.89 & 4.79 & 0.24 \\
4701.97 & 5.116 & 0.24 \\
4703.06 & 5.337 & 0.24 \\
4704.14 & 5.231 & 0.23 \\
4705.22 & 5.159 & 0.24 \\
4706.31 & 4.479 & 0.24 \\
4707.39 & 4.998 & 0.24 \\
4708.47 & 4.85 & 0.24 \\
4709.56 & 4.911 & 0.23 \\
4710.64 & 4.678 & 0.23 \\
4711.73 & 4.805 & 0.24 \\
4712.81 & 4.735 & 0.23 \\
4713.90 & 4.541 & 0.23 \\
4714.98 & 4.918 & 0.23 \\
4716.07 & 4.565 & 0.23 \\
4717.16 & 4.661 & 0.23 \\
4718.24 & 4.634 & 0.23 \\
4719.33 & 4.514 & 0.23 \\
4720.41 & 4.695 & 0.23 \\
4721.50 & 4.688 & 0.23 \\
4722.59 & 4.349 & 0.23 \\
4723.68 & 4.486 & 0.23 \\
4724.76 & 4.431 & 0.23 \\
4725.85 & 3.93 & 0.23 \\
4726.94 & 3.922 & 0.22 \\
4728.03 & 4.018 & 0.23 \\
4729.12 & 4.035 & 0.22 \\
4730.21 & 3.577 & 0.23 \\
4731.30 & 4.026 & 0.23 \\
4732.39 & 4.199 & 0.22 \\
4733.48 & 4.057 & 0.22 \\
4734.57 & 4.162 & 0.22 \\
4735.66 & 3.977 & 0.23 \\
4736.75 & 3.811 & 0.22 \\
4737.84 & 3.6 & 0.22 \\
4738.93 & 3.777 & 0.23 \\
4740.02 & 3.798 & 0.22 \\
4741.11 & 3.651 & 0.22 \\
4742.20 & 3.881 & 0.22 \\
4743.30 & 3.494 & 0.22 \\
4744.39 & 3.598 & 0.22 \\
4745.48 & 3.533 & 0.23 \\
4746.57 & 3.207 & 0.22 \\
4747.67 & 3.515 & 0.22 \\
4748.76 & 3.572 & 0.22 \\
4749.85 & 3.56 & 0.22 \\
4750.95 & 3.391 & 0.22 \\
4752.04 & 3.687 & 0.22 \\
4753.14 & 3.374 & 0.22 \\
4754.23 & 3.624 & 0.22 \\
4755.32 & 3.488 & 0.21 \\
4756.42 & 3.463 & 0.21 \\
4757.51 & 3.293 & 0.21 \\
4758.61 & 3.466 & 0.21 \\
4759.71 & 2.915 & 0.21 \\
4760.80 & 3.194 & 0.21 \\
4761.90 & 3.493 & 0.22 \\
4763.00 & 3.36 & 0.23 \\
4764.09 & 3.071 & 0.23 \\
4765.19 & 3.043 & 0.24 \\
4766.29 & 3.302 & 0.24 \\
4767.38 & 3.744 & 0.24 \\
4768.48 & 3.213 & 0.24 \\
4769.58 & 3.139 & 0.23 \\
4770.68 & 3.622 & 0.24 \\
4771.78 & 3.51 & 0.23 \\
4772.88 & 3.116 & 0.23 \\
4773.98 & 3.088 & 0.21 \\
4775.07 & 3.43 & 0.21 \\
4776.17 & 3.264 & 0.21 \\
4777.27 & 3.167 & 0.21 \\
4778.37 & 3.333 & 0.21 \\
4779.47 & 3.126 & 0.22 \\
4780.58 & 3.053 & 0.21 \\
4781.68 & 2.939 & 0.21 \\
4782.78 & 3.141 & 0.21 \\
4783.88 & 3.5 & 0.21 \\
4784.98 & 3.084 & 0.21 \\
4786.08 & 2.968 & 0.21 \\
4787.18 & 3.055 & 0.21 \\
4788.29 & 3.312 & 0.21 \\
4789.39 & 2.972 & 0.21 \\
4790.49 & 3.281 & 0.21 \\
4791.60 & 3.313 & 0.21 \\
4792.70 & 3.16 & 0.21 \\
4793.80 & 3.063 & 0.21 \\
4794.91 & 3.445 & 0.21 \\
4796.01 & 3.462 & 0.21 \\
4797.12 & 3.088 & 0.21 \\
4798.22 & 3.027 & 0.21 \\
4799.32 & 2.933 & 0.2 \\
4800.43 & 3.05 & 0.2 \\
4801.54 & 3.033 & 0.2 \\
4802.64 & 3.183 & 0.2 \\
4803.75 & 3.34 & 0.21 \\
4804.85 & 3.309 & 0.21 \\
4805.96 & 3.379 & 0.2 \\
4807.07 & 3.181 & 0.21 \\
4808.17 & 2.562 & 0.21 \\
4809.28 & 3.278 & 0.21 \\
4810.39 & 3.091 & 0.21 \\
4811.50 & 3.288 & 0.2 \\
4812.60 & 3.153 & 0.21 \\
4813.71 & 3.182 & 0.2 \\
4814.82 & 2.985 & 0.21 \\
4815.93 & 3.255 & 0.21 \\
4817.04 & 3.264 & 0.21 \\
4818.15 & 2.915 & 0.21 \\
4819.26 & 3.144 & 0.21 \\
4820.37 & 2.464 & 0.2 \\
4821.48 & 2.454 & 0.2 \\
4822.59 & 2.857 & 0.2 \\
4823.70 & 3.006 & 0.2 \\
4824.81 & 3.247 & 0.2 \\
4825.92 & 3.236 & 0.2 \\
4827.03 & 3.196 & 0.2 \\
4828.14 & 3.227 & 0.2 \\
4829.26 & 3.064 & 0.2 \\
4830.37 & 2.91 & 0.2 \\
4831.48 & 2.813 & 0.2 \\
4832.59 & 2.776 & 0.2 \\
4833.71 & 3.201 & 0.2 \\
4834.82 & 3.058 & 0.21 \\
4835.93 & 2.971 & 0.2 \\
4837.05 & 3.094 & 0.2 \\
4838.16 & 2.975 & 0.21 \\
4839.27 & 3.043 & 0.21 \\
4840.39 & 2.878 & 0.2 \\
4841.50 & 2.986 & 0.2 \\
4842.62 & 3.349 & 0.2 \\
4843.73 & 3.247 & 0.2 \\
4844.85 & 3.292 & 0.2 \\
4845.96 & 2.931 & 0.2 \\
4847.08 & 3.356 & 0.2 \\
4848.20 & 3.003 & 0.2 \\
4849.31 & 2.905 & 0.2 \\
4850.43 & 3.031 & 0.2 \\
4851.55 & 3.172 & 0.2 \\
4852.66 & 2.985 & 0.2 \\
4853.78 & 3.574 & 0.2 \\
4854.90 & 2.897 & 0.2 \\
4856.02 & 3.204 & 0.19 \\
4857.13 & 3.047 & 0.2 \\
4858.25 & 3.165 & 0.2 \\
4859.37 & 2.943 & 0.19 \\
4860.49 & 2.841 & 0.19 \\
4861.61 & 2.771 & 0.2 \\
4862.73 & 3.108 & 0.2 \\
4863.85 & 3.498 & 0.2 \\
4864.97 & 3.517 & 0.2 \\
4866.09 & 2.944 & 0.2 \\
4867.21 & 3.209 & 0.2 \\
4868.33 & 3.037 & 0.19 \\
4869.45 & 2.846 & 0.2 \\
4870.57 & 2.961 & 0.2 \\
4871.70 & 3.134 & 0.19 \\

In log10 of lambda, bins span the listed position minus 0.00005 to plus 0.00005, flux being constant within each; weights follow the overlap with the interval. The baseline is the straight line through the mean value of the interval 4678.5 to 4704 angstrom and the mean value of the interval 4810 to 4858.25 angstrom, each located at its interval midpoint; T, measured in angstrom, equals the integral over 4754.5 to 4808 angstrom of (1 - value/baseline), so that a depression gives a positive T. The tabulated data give 8.9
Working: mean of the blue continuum 5.27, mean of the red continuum 3.06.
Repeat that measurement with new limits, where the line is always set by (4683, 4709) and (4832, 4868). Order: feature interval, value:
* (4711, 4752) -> 6.1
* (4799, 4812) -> 2.0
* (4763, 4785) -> 4.8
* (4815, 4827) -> 1.7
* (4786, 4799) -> 2.4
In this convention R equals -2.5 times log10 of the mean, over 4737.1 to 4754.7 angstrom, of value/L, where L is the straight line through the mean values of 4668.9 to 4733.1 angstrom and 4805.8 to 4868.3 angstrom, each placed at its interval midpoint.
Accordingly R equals 0.19 mag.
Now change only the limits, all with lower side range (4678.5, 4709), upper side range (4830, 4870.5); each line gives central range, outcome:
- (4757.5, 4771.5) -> 0.27 mag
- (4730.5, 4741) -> 0.18 mag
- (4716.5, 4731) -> 0.12 mag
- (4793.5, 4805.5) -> 0.18 mag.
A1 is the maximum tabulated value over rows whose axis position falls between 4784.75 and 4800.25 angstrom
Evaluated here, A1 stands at 3.462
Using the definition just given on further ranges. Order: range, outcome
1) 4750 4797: 3.744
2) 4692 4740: 5.713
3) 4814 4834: 3.264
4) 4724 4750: 4.431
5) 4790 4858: 3.574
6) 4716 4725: 4.695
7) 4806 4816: 3.288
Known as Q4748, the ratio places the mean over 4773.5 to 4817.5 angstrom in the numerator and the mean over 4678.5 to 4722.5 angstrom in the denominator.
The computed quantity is 0.63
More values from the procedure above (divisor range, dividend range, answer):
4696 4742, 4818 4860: 0.67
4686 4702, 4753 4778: 0.62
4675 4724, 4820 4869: 0.61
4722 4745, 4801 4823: 0.78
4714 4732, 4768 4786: 0.74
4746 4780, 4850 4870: 0.93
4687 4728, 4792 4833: 0.63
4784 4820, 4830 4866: 0.98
